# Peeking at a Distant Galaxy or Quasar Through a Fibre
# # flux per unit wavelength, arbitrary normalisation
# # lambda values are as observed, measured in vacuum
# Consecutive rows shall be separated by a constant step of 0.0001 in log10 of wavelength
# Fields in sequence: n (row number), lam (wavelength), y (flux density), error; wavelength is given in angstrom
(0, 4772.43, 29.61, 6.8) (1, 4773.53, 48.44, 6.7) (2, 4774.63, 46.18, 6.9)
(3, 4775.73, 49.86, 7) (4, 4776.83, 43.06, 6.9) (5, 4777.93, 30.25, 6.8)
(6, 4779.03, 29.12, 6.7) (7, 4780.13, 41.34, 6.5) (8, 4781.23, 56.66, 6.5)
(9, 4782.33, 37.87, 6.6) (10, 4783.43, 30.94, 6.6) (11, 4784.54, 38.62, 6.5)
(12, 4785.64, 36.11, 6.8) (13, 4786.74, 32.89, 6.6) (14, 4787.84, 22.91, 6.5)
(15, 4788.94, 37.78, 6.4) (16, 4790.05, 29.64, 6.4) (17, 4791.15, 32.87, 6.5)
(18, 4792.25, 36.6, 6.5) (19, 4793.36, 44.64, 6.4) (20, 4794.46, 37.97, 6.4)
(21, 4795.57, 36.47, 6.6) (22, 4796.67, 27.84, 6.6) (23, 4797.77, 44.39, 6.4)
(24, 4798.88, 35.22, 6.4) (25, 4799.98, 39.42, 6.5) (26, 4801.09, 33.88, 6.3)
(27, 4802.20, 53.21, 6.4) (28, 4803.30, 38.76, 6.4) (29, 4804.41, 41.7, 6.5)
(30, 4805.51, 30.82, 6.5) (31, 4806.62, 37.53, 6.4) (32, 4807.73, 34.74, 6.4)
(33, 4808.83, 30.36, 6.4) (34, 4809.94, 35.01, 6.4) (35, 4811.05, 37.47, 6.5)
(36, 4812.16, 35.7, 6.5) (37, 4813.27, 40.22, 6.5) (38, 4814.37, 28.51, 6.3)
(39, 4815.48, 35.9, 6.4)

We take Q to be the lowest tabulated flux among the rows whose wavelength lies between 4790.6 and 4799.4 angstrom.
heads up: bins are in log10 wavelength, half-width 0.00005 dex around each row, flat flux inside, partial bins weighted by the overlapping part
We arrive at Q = 27.84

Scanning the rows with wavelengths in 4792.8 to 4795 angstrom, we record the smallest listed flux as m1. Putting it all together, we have 37.97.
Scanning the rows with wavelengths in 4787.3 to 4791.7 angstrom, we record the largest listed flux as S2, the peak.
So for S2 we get 37.78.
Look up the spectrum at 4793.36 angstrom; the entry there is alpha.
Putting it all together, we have 44.64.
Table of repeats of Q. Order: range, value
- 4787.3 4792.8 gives 22.91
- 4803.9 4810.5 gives 30.36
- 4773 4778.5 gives 30.25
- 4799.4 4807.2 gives 30.82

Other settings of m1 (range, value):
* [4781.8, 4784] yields 30.94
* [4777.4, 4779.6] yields 29.12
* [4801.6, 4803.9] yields 38.76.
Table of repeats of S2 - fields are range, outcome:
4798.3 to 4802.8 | 53.21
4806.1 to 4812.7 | 37.53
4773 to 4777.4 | 49.86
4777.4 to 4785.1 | 56.66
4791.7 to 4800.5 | 44.64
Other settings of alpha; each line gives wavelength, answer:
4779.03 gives 29.12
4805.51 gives 30.82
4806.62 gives 37.53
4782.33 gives 37.87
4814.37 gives 28.51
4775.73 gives 49.86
